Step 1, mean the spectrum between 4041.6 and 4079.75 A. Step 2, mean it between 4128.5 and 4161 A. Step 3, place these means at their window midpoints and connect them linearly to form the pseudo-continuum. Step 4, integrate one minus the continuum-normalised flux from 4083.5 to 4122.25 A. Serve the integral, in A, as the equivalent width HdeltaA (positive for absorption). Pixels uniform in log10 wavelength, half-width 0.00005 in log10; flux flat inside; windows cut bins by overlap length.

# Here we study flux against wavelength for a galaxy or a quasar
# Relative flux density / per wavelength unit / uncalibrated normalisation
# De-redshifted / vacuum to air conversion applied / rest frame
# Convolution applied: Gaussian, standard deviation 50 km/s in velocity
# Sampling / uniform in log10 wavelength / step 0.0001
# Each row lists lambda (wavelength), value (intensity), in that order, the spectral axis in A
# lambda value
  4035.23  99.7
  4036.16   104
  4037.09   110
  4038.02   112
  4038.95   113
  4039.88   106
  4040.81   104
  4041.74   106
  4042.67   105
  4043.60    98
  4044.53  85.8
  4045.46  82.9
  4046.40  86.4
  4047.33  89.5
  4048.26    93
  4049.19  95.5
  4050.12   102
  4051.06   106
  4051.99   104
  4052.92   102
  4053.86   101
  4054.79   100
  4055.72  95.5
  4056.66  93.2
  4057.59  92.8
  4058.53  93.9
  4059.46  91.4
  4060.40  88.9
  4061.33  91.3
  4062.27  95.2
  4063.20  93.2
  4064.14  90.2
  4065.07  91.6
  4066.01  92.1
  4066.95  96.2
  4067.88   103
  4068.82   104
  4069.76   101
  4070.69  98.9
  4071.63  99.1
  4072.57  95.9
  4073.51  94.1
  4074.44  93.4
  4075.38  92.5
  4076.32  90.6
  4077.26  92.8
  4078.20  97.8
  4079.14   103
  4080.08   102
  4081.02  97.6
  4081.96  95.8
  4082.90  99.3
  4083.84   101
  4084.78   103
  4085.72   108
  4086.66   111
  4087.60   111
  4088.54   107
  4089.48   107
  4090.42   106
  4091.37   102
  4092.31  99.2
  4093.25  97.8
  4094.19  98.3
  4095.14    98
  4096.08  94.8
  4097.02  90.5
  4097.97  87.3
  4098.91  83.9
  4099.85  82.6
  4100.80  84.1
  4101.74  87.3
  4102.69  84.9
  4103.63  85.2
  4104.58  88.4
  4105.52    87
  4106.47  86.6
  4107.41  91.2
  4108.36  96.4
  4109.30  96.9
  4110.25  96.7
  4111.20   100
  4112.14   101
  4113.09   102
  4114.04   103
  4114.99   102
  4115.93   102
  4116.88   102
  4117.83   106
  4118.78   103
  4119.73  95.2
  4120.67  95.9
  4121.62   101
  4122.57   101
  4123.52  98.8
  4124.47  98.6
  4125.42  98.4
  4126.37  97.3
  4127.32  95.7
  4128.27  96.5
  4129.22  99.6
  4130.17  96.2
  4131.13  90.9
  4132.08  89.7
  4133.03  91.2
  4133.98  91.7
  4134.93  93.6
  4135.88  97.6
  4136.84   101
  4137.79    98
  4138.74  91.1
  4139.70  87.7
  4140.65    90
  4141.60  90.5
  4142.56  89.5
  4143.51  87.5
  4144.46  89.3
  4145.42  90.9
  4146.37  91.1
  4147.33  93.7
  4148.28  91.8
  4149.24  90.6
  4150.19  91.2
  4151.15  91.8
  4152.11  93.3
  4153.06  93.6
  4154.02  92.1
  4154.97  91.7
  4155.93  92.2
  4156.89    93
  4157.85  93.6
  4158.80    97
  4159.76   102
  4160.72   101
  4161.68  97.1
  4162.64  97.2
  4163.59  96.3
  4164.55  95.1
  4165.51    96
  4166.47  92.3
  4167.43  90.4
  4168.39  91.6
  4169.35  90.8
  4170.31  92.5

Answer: -1.2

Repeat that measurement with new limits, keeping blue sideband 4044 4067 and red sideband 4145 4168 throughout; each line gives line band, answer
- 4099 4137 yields -0.52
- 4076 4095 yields -1.51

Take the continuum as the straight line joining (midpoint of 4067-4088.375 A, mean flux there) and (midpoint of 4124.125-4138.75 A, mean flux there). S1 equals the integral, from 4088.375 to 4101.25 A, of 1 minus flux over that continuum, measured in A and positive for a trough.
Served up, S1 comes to 0.4 A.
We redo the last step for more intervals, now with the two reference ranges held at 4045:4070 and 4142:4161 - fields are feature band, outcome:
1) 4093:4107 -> 0.8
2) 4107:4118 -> -0.7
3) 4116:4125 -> -0.6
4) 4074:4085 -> -0.3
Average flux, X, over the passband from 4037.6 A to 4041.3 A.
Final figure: 109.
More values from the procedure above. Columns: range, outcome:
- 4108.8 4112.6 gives 98.8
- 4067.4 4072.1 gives 101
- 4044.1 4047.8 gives 86.1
